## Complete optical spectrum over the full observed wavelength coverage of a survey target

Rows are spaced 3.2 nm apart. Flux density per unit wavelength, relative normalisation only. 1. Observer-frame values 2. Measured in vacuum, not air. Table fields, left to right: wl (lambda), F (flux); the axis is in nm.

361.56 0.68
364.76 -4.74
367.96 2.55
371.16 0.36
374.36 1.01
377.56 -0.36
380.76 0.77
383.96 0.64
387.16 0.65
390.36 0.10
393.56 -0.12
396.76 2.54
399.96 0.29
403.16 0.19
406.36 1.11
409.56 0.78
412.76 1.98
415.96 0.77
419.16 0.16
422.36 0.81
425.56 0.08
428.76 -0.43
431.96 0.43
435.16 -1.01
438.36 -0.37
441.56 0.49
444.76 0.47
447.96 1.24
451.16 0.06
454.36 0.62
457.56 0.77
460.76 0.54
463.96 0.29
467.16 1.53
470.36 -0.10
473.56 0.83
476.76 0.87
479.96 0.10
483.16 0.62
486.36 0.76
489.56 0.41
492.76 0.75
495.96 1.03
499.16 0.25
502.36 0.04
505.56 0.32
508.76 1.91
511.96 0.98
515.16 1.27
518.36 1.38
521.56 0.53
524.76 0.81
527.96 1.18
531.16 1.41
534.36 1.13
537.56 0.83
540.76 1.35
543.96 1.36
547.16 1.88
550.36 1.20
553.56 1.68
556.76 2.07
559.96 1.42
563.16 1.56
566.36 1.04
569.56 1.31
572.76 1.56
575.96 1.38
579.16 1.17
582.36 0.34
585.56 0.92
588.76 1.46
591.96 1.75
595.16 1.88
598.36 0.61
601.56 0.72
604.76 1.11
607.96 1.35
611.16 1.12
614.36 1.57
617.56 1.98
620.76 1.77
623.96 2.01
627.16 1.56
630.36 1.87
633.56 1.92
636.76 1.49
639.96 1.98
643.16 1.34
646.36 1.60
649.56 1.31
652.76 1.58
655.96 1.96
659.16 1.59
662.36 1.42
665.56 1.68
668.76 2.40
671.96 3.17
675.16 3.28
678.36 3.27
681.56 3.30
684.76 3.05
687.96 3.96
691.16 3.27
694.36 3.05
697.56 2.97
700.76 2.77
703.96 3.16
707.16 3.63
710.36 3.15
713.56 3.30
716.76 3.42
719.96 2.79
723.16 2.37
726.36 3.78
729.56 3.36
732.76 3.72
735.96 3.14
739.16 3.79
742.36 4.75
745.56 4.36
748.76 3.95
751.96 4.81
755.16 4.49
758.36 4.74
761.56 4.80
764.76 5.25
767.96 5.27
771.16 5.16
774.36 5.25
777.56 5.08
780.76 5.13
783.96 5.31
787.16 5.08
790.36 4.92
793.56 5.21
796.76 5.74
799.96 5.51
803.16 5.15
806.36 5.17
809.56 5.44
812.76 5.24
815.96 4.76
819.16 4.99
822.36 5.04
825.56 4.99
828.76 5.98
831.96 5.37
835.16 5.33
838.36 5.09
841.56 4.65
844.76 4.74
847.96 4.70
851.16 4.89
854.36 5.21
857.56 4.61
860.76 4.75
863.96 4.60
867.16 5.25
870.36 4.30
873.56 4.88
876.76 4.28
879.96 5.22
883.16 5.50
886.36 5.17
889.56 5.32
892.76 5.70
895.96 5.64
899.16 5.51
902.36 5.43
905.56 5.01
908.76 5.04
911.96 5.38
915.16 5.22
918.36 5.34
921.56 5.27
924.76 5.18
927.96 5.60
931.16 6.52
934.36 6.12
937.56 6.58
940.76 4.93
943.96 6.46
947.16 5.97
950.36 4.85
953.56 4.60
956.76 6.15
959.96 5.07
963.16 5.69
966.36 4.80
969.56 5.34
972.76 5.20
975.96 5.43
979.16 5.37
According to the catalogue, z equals 0.68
